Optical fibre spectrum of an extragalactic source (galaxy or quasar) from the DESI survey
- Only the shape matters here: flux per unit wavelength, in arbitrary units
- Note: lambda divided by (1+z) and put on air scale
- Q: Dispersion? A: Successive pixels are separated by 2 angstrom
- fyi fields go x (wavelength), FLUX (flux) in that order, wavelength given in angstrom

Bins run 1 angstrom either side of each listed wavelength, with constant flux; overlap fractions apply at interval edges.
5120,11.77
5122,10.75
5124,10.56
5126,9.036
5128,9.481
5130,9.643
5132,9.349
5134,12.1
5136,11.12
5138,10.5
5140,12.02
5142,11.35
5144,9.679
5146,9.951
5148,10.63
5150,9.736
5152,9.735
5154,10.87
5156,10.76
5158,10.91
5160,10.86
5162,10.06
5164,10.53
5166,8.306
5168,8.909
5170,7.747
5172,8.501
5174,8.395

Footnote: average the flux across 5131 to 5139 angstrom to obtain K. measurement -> 10.8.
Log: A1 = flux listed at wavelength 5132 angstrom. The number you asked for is 9.349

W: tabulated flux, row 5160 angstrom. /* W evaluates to 10.86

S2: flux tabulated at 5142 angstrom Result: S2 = 11.35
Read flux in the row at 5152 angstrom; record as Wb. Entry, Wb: 9.735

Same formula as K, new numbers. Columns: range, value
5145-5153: 10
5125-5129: 9.26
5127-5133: 9.49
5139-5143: 11.7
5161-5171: 9.11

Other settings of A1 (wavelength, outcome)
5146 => 9.951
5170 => 7.747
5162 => 10.06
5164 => 10.53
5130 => 9.643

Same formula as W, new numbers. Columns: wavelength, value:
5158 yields 10.91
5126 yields 9.036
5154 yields 10.87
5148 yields 10.63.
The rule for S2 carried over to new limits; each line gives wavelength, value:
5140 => 12.02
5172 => 8.501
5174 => 8.395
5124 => 10.56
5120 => 11.77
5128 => 9.481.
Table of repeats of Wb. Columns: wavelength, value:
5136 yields 11.12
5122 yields 10.75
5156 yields 10.76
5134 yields 12.1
